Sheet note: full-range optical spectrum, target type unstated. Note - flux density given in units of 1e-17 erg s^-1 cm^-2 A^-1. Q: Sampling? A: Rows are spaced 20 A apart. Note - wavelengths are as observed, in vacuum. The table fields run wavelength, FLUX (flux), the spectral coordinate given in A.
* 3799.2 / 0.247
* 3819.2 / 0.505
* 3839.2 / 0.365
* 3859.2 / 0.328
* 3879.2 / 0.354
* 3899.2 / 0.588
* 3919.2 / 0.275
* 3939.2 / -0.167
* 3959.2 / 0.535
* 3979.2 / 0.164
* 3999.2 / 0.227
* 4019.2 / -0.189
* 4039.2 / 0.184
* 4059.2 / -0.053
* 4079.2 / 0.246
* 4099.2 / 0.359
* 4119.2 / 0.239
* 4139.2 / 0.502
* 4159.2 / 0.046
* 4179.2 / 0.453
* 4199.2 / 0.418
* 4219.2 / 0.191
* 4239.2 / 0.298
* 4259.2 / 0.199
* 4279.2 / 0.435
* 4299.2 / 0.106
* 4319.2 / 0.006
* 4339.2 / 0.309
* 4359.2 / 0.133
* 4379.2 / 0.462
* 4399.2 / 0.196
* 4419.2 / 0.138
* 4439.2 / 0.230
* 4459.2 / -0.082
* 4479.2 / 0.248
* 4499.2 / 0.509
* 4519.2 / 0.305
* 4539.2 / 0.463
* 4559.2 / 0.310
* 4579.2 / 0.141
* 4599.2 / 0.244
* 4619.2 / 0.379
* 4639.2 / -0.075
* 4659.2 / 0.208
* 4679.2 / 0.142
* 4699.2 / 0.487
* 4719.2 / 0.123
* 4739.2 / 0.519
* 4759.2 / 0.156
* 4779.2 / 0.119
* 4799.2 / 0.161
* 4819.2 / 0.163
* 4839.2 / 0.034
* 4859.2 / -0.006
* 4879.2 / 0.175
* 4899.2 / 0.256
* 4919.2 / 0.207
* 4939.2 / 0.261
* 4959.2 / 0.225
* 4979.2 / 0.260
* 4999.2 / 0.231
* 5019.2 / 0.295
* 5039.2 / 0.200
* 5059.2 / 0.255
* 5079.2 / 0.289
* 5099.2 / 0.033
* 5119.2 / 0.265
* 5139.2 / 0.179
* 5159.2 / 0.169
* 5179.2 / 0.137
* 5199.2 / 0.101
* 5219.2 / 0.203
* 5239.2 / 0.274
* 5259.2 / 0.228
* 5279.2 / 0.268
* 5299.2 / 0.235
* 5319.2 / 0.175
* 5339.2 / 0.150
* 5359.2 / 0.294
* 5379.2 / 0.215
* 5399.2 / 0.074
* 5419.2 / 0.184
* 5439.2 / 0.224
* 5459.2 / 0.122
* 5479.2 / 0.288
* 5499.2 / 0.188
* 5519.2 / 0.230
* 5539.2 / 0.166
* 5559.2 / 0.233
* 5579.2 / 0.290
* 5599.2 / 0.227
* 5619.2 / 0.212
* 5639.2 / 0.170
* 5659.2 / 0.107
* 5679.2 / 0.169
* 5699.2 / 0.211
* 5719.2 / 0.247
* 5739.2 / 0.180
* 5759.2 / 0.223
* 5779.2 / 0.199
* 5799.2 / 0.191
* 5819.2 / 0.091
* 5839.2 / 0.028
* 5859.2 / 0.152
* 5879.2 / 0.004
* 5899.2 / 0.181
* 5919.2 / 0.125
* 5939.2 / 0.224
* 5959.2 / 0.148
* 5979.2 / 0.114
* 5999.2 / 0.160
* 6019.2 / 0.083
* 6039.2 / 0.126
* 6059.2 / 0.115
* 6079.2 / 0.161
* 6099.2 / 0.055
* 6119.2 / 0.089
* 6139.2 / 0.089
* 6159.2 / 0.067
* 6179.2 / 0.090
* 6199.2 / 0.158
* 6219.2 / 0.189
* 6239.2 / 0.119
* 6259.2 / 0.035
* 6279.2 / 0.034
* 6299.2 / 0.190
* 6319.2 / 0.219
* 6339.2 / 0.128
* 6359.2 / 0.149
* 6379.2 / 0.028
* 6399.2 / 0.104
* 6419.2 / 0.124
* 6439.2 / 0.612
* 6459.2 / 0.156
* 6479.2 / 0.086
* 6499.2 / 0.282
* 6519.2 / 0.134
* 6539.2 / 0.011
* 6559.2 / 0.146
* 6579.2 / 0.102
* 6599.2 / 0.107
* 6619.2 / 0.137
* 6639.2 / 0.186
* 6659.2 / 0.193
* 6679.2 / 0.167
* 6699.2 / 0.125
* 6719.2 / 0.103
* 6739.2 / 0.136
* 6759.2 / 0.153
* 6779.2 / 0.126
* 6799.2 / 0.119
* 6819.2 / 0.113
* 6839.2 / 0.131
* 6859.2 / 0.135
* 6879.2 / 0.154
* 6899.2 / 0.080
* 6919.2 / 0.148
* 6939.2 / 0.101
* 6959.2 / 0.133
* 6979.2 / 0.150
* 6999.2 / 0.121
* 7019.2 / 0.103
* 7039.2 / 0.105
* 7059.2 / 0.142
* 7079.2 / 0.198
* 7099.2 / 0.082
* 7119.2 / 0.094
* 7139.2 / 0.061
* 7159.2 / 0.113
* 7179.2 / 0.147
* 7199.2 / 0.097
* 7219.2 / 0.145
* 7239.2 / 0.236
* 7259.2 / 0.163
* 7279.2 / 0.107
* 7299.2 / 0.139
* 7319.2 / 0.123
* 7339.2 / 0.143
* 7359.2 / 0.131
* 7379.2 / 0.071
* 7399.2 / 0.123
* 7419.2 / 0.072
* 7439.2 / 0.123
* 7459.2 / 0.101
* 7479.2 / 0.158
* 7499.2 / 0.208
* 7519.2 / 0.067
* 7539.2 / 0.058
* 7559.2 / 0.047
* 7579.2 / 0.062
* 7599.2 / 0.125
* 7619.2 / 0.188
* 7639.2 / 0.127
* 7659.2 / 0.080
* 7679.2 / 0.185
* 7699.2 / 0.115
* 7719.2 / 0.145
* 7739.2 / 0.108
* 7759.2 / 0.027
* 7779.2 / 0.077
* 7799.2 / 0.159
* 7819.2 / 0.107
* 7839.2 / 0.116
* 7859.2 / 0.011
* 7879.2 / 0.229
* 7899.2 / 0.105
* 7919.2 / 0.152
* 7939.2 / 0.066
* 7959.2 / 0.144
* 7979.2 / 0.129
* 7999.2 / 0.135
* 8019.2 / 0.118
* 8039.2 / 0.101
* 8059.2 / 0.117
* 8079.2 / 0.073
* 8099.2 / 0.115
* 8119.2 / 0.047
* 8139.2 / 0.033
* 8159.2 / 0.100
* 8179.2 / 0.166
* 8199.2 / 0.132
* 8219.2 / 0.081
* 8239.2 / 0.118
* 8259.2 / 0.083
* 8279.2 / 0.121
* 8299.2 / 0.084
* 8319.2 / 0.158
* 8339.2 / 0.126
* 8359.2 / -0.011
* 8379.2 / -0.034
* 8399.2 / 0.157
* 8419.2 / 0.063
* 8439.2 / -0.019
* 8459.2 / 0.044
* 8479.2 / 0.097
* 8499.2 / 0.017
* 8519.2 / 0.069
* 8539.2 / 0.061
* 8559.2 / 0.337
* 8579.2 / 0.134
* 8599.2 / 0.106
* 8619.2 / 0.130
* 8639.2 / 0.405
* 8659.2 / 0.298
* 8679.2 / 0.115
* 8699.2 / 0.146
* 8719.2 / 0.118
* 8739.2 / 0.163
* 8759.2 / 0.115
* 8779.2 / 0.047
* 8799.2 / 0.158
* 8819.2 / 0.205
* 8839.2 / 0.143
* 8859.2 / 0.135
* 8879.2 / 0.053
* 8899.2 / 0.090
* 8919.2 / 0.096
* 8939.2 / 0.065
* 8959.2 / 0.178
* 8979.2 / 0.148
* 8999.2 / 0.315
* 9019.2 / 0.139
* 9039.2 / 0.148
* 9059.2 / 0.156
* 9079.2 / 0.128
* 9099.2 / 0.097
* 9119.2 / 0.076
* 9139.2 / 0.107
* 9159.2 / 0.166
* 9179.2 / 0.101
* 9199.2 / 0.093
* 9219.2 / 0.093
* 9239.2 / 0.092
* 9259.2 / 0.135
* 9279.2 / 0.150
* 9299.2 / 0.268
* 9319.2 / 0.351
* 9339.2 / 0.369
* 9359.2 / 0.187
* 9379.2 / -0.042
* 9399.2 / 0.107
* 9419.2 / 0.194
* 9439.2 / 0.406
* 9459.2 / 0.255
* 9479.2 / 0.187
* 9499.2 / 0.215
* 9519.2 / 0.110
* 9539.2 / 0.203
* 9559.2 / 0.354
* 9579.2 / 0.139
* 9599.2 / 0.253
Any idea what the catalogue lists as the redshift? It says 0.727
